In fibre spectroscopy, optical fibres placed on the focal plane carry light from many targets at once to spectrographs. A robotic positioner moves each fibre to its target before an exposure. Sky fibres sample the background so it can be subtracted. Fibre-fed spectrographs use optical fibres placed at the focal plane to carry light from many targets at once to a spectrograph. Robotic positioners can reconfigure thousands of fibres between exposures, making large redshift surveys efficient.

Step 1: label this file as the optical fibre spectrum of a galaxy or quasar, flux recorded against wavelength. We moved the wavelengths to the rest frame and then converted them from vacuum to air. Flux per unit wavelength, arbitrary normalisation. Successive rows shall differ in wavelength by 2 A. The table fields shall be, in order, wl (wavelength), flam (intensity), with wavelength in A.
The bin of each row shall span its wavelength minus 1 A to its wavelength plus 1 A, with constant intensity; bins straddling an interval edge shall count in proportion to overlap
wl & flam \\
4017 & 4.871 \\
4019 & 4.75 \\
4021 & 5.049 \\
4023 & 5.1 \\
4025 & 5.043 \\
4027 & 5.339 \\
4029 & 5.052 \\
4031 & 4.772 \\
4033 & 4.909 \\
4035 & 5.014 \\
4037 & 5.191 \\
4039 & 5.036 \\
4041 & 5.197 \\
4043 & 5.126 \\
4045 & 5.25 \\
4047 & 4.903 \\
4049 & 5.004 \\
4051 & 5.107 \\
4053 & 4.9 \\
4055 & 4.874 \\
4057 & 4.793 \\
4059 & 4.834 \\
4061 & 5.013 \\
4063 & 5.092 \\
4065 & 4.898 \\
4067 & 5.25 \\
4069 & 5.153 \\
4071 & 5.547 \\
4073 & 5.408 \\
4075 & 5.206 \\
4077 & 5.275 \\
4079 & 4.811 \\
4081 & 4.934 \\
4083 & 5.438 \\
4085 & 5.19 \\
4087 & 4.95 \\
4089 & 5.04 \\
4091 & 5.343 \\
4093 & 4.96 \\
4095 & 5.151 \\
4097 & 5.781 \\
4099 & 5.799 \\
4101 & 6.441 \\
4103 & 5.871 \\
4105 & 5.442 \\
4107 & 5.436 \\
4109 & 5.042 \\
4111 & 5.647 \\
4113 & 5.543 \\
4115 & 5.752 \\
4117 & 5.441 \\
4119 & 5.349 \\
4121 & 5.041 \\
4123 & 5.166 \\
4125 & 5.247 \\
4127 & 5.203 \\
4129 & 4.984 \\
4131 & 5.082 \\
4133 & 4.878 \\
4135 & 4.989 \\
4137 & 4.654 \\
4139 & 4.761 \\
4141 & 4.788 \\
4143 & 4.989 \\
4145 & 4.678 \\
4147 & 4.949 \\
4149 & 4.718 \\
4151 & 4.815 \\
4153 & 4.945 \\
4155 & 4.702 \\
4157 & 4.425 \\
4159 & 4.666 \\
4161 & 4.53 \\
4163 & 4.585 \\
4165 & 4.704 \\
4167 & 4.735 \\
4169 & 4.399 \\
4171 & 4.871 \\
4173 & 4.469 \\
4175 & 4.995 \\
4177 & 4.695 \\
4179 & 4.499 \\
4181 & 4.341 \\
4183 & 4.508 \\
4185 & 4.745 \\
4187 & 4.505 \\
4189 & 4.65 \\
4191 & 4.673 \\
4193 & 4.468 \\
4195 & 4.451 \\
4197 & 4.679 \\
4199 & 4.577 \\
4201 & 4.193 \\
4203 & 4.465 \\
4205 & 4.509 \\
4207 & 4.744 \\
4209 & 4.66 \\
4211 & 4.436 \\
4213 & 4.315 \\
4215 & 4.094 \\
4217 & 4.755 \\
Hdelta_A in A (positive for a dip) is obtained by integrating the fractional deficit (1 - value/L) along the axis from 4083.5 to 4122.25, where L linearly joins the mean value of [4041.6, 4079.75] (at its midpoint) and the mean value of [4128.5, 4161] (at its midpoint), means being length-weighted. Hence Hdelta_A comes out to -3.9 A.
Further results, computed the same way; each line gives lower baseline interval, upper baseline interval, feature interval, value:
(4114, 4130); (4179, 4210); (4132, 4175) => 1.9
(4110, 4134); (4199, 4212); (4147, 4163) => 0.9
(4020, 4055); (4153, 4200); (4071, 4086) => -0.9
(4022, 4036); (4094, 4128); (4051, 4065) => 0.7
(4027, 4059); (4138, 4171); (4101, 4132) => -3.6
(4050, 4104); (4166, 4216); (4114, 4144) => -1.0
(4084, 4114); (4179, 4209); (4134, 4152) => 0.7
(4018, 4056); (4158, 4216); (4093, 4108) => -2.6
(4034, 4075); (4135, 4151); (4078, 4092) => -0.3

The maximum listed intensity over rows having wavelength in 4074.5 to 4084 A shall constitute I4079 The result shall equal 5.438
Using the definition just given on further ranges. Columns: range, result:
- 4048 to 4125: 6.441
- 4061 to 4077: 5.547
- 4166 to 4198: 4.995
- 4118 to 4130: 5.349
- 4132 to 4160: 4.989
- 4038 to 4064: 5.25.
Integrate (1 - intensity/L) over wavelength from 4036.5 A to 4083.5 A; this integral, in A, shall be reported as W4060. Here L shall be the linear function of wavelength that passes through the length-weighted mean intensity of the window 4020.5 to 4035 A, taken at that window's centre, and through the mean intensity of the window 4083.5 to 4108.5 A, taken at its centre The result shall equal 1.2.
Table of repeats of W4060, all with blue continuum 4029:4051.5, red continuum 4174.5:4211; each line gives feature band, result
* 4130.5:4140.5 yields -0.2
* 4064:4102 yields -3.0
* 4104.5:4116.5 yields -1.6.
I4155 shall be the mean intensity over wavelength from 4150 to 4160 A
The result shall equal 4.71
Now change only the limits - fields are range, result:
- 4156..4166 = 4.58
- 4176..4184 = 4.51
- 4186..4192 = 4.61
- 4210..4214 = 4.38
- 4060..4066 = 5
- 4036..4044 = 5.14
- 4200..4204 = 4.33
